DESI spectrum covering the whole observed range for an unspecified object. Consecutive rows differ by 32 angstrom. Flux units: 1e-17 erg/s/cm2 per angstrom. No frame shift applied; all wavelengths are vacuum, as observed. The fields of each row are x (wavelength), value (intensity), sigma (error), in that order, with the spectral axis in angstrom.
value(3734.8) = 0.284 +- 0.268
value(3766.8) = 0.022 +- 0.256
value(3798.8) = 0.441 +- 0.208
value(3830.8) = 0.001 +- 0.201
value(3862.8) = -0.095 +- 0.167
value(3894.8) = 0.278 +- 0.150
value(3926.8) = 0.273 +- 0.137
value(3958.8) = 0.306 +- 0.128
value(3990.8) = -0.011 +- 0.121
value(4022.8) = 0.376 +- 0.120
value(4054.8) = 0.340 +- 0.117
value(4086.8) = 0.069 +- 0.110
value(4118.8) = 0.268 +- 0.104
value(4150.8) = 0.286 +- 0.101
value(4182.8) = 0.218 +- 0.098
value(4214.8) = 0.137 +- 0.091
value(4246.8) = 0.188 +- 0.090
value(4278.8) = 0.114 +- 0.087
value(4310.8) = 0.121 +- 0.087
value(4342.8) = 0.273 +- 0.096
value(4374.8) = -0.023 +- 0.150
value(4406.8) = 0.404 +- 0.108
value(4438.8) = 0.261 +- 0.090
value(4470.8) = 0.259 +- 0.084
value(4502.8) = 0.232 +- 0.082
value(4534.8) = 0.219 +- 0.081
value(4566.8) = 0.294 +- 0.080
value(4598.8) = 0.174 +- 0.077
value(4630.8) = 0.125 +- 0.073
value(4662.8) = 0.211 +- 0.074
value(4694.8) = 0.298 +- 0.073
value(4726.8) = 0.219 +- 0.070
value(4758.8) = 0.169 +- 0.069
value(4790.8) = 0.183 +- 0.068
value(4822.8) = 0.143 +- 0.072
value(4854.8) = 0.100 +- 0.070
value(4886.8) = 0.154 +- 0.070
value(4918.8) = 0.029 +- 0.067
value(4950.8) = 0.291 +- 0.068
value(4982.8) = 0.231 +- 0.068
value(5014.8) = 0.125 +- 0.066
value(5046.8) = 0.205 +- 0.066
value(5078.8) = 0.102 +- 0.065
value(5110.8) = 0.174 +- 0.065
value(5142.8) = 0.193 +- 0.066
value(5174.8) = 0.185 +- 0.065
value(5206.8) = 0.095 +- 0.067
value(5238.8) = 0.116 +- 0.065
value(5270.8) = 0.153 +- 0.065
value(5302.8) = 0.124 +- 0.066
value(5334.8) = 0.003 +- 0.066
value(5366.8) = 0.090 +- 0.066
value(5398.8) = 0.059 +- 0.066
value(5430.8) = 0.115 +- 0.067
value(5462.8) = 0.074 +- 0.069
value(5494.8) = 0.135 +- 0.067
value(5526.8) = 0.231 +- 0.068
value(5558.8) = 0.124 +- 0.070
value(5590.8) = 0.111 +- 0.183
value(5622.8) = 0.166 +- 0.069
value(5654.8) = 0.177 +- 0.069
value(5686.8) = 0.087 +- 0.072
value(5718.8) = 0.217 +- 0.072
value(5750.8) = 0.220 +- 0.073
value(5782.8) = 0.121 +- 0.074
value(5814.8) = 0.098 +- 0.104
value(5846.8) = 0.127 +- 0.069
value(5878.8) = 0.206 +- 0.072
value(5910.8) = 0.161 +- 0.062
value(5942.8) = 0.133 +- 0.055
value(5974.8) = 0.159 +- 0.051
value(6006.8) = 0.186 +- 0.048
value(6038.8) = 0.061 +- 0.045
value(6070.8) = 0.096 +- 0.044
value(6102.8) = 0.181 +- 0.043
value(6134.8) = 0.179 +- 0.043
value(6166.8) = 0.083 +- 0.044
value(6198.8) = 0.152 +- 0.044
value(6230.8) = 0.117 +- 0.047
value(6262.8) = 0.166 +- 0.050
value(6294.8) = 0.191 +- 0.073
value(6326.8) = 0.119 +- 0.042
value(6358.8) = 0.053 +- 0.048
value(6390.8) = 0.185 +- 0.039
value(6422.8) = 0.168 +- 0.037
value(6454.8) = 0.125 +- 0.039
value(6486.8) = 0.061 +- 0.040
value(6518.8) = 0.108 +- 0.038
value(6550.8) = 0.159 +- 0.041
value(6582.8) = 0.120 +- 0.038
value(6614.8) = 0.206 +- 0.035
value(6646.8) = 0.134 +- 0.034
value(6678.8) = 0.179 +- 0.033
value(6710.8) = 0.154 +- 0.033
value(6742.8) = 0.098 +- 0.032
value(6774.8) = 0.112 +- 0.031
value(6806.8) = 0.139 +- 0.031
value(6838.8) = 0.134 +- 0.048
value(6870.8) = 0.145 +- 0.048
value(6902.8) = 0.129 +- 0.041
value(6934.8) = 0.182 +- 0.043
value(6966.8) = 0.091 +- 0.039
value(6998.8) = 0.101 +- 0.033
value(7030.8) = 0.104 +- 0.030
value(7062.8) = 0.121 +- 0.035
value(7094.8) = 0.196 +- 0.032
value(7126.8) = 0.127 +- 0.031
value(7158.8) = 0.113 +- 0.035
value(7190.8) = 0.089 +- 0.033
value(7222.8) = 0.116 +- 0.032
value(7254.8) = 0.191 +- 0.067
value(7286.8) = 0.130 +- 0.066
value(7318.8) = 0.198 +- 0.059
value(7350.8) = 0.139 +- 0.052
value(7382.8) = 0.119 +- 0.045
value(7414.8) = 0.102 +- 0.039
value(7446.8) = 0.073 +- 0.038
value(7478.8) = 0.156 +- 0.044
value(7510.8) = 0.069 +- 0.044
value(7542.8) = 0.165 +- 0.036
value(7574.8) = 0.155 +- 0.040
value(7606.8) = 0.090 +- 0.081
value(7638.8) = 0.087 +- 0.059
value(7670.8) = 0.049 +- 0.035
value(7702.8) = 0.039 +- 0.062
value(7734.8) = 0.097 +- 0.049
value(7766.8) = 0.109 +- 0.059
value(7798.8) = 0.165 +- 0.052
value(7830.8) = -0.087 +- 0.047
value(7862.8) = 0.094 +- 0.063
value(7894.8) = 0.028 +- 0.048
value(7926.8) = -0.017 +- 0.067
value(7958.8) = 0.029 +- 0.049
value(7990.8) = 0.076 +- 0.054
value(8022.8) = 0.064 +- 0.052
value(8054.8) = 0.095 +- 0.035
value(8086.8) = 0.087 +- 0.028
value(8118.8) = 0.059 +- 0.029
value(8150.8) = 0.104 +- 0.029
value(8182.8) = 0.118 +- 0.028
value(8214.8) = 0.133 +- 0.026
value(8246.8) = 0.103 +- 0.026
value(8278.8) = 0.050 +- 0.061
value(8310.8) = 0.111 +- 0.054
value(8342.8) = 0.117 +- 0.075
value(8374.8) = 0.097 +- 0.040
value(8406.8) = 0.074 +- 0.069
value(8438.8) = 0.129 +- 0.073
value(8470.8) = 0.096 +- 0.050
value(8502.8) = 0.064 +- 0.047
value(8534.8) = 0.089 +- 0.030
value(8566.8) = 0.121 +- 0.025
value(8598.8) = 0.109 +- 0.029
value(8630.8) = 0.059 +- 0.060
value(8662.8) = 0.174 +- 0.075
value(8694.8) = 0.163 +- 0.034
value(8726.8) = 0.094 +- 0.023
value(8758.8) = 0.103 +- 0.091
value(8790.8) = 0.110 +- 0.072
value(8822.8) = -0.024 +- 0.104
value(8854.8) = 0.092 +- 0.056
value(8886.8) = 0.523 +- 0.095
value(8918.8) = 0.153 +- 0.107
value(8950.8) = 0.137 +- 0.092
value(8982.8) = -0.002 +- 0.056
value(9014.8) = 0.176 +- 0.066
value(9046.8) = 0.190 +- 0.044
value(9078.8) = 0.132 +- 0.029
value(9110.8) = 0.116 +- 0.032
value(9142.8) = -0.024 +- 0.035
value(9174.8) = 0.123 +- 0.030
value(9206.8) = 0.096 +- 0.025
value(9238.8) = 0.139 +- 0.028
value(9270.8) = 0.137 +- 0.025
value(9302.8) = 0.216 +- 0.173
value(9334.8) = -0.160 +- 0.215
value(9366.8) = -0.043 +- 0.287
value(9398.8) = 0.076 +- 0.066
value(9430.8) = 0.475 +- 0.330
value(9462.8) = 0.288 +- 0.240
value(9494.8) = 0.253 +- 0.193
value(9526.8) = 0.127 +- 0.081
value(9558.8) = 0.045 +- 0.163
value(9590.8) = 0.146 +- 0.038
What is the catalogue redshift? 1.53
